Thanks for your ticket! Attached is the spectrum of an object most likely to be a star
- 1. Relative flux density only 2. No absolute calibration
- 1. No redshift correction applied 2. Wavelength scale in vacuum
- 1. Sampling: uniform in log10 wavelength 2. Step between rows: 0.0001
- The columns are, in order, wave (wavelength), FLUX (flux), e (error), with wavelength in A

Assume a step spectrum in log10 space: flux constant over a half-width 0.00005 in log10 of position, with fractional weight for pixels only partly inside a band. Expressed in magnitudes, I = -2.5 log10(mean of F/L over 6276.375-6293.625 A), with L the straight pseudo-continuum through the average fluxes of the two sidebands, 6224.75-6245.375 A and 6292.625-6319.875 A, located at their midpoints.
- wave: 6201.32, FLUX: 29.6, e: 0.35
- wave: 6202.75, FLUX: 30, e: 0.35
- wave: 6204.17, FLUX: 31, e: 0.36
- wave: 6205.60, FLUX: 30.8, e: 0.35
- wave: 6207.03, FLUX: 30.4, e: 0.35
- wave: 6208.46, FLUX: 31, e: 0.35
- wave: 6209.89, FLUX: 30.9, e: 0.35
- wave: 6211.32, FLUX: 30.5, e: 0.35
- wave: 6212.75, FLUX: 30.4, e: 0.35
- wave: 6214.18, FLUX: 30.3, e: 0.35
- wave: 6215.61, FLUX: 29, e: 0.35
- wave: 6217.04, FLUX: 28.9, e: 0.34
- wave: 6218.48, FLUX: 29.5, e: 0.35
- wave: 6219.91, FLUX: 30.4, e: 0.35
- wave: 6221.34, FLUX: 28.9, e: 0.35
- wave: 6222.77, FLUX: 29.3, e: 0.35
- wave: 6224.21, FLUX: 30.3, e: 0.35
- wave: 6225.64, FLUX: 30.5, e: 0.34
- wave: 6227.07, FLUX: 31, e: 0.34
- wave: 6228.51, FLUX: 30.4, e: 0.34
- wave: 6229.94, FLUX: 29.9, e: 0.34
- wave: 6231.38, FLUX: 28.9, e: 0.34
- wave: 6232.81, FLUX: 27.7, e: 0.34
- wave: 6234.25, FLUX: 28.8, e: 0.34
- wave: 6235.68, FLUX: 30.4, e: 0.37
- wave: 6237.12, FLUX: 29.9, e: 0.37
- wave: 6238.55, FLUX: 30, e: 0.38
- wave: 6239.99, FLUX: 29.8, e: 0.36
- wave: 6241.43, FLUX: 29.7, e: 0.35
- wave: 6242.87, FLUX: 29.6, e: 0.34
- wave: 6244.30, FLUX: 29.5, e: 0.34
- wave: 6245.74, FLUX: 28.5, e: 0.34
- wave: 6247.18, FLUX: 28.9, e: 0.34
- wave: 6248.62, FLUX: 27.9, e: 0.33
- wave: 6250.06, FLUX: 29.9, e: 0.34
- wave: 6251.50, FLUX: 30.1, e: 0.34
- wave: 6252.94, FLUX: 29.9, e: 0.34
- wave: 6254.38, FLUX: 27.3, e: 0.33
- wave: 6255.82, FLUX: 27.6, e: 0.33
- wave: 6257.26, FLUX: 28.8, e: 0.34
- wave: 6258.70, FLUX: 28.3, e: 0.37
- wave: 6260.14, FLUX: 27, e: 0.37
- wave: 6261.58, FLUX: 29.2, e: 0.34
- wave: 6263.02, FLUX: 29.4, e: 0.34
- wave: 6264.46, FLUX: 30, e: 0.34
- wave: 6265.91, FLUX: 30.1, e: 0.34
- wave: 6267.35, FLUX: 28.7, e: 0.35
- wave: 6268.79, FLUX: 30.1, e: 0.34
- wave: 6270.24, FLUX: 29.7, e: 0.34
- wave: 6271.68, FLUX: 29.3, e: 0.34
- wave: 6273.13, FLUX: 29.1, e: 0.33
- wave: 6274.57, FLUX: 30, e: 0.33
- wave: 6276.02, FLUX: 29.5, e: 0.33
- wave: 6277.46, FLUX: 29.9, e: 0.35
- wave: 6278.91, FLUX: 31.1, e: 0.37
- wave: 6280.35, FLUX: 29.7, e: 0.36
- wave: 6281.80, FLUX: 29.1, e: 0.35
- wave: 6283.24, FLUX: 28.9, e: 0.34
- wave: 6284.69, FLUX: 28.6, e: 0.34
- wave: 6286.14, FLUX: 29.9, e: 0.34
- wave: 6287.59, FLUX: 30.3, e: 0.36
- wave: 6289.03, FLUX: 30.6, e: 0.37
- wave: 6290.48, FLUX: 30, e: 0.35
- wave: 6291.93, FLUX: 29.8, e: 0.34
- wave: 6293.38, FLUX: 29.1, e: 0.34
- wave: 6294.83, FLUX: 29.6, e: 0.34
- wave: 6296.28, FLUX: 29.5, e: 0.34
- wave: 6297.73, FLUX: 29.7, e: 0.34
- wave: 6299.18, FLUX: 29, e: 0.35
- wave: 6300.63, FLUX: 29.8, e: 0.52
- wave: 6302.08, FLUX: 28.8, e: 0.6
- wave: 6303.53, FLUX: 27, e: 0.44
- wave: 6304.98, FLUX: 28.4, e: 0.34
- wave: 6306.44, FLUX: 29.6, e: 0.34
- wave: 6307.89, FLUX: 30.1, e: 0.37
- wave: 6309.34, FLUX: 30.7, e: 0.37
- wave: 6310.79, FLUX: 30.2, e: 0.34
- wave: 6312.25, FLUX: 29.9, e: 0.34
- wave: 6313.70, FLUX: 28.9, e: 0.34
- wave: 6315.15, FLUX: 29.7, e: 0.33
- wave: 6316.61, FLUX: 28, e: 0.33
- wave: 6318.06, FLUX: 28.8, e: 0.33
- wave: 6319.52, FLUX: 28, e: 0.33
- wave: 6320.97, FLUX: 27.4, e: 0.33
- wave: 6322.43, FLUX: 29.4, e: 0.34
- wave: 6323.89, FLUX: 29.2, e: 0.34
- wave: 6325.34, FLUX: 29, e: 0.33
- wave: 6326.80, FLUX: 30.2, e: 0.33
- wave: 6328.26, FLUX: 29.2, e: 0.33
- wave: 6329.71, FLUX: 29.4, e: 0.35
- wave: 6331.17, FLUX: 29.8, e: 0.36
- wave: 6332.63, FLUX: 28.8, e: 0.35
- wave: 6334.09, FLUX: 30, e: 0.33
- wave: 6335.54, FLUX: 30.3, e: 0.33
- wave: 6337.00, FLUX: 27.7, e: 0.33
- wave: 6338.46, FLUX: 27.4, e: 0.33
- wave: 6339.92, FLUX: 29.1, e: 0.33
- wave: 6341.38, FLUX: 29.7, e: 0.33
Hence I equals -0.02 mag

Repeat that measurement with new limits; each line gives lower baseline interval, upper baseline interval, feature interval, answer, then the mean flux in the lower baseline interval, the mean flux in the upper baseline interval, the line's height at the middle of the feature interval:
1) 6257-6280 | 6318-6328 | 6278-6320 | -0.012 mag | 29.4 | 28.9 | 29.1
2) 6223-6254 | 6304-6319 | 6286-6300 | -0.012 mag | 29.6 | 29.4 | 29.4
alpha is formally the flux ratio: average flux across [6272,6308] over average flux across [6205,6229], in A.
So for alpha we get 1.0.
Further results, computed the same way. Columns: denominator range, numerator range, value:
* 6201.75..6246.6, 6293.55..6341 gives 0.98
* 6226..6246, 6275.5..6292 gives 1.01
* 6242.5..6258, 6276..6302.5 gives 1.03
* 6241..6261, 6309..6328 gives 1.01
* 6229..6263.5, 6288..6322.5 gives 1.01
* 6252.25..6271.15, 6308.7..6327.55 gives 1.01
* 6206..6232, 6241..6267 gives 0.96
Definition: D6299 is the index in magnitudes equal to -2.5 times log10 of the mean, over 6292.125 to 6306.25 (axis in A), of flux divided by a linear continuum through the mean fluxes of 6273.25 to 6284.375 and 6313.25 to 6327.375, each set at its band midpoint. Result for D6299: 0.01 mag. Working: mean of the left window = 29.7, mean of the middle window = 29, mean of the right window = 28.8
